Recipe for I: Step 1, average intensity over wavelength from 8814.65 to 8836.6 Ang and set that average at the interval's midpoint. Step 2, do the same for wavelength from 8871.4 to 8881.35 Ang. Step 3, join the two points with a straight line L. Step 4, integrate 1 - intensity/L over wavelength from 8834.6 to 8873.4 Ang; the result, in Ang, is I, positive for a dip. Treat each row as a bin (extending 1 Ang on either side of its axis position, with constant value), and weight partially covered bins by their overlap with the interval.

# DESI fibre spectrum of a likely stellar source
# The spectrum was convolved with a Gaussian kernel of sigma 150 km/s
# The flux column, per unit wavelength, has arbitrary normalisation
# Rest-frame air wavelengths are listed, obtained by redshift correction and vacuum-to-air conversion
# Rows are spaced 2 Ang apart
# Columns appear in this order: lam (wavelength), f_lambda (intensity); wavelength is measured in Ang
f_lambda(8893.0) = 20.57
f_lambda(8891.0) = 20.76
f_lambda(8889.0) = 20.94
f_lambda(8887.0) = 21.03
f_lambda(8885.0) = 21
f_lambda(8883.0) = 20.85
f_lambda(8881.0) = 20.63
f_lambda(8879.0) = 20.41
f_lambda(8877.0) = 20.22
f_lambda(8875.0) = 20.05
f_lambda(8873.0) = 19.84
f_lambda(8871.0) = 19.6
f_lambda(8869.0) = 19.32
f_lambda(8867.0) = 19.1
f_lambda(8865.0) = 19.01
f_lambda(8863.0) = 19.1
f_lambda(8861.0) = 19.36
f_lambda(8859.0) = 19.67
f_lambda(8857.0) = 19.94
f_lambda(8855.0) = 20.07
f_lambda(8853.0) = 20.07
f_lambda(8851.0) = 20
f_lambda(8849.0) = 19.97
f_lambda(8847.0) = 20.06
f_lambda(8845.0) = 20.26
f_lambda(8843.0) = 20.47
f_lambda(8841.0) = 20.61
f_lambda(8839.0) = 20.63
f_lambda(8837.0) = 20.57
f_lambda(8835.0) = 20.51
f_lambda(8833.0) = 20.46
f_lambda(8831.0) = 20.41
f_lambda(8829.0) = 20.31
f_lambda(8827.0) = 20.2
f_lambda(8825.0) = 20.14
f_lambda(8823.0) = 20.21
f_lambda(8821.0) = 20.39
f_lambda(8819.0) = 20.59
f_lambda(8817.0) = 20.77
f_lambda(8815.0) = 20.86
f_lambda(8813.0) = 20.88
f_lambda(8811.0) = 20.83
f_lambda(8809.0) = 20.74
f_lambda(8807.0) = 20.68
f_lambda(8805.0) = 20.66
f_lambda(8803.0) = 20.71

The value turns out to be 0.7 Ang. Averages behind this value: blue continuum 20.4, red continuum 20.2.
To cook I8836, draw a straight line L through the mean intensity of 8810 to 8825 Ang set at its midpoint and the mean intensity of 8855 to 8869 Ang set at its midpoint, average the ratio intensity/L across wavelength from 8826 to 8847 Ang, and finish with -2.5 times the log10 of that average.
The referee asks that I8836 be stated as -0.018 mag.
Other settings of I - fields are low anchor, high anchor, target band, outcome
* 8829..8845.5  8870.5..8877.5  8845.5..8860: 0.20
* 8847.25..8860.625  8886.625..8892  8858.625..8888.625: 0.73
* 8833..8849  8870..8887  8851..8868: 0.69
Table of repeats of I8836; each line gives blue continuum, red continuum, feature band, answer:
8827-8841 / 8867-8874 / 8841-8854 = 0.00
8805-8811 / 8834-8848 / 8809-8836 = 0.00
